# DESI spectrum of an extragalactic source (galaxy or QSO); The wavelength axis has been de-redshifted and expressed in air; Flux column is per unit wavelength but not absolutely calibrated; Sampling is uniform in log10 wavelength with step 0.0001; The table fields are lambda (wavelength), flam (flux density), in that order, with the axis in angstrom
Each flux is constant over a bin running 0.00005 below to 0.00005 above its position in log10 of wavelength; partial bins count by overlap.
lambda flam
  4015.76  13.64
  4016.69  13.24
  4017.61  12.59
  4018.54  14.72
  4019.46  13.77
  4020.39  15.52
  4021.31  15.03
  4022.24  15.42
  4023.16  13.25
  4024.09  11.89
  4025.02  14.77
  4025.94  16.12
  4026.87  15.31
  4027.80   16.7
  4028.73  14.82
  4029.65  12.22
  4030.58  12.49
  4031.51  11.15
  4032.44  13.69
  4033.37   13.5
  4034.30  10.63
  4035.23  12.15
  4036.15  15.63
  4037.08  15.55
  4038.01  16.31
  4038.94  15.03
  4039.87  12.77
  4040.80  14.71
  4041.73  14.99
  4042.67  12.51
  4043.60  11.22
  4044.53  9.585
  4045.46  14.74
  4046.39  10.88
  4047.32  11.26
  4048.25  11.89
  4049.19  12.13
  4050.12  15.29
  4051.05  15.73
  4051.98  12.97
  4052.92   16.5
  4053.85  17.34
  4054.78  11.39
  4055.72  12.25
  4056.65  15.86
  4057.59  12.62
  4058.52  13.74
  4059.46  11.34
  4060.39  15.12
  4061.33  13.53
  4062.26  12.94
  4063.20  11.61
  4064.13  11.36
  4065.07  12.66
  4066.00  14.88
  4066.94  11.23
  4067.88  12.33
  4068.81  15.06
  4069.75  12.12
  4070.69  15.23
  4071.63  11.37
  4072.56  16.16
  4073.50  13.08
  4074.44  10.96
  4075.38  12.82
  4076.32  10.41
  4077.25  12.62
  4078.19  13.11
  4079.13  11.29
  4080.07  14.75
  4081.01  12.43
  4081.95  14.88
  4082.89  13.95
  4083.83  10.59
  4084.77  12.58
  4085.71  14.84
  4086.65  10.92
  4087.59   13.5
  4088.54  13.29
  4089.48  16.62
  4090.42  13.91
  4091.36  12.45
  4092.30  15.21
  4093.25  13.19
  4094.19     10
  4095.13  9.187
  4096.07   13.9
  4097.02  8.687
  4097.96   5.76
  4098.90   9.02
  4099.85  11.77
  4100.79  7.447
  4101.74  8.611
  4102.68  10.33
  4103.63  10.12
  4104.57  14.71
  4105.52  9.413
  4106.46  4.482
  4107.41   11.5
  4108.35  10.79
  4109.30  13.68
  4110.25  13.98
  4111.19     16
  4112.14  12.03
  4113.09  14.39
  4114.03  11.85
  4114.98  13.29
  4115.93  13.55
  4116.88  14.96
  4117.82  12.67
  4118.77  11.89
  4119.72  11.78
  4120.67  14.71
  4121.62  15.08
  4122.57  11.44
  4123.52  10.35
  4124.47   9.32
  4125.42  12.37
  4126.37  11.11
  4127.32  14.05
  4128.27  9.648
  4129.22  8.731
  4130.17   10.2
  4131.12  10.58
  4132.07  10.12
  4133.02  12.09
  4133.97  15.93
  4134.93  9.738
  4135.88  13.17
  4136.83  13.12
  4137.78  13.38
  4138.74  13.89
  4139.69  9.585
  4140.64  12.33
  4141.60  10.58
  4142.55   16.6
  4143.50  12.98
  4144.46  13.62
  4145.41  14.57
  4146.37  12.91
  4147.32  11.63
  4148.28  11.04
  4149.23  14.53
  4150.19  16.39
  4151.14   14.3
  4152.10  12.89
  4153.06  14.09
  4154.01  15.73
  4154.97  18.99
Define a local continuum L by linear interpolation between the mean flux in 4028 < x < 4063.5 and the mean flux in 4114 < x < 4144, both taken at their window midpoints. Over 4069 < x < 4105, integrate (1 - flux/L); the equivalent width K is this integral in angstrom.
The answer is 1.9 angstrom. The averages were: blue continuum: 13.4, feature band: 12.2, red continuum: 12.2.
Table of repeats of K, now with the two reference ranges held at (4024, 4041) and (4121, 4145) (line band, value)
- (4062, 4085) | 0.7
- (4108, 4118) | -0.8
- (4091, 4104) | 2.4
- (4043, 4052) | 0.8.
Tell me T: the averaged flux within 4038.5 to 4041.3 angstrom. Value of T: 14.2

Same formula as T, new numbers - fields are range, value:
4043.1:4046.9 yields 11.6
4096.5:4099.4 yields 7.92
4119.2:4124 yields 12.6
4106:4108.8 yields 8.93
